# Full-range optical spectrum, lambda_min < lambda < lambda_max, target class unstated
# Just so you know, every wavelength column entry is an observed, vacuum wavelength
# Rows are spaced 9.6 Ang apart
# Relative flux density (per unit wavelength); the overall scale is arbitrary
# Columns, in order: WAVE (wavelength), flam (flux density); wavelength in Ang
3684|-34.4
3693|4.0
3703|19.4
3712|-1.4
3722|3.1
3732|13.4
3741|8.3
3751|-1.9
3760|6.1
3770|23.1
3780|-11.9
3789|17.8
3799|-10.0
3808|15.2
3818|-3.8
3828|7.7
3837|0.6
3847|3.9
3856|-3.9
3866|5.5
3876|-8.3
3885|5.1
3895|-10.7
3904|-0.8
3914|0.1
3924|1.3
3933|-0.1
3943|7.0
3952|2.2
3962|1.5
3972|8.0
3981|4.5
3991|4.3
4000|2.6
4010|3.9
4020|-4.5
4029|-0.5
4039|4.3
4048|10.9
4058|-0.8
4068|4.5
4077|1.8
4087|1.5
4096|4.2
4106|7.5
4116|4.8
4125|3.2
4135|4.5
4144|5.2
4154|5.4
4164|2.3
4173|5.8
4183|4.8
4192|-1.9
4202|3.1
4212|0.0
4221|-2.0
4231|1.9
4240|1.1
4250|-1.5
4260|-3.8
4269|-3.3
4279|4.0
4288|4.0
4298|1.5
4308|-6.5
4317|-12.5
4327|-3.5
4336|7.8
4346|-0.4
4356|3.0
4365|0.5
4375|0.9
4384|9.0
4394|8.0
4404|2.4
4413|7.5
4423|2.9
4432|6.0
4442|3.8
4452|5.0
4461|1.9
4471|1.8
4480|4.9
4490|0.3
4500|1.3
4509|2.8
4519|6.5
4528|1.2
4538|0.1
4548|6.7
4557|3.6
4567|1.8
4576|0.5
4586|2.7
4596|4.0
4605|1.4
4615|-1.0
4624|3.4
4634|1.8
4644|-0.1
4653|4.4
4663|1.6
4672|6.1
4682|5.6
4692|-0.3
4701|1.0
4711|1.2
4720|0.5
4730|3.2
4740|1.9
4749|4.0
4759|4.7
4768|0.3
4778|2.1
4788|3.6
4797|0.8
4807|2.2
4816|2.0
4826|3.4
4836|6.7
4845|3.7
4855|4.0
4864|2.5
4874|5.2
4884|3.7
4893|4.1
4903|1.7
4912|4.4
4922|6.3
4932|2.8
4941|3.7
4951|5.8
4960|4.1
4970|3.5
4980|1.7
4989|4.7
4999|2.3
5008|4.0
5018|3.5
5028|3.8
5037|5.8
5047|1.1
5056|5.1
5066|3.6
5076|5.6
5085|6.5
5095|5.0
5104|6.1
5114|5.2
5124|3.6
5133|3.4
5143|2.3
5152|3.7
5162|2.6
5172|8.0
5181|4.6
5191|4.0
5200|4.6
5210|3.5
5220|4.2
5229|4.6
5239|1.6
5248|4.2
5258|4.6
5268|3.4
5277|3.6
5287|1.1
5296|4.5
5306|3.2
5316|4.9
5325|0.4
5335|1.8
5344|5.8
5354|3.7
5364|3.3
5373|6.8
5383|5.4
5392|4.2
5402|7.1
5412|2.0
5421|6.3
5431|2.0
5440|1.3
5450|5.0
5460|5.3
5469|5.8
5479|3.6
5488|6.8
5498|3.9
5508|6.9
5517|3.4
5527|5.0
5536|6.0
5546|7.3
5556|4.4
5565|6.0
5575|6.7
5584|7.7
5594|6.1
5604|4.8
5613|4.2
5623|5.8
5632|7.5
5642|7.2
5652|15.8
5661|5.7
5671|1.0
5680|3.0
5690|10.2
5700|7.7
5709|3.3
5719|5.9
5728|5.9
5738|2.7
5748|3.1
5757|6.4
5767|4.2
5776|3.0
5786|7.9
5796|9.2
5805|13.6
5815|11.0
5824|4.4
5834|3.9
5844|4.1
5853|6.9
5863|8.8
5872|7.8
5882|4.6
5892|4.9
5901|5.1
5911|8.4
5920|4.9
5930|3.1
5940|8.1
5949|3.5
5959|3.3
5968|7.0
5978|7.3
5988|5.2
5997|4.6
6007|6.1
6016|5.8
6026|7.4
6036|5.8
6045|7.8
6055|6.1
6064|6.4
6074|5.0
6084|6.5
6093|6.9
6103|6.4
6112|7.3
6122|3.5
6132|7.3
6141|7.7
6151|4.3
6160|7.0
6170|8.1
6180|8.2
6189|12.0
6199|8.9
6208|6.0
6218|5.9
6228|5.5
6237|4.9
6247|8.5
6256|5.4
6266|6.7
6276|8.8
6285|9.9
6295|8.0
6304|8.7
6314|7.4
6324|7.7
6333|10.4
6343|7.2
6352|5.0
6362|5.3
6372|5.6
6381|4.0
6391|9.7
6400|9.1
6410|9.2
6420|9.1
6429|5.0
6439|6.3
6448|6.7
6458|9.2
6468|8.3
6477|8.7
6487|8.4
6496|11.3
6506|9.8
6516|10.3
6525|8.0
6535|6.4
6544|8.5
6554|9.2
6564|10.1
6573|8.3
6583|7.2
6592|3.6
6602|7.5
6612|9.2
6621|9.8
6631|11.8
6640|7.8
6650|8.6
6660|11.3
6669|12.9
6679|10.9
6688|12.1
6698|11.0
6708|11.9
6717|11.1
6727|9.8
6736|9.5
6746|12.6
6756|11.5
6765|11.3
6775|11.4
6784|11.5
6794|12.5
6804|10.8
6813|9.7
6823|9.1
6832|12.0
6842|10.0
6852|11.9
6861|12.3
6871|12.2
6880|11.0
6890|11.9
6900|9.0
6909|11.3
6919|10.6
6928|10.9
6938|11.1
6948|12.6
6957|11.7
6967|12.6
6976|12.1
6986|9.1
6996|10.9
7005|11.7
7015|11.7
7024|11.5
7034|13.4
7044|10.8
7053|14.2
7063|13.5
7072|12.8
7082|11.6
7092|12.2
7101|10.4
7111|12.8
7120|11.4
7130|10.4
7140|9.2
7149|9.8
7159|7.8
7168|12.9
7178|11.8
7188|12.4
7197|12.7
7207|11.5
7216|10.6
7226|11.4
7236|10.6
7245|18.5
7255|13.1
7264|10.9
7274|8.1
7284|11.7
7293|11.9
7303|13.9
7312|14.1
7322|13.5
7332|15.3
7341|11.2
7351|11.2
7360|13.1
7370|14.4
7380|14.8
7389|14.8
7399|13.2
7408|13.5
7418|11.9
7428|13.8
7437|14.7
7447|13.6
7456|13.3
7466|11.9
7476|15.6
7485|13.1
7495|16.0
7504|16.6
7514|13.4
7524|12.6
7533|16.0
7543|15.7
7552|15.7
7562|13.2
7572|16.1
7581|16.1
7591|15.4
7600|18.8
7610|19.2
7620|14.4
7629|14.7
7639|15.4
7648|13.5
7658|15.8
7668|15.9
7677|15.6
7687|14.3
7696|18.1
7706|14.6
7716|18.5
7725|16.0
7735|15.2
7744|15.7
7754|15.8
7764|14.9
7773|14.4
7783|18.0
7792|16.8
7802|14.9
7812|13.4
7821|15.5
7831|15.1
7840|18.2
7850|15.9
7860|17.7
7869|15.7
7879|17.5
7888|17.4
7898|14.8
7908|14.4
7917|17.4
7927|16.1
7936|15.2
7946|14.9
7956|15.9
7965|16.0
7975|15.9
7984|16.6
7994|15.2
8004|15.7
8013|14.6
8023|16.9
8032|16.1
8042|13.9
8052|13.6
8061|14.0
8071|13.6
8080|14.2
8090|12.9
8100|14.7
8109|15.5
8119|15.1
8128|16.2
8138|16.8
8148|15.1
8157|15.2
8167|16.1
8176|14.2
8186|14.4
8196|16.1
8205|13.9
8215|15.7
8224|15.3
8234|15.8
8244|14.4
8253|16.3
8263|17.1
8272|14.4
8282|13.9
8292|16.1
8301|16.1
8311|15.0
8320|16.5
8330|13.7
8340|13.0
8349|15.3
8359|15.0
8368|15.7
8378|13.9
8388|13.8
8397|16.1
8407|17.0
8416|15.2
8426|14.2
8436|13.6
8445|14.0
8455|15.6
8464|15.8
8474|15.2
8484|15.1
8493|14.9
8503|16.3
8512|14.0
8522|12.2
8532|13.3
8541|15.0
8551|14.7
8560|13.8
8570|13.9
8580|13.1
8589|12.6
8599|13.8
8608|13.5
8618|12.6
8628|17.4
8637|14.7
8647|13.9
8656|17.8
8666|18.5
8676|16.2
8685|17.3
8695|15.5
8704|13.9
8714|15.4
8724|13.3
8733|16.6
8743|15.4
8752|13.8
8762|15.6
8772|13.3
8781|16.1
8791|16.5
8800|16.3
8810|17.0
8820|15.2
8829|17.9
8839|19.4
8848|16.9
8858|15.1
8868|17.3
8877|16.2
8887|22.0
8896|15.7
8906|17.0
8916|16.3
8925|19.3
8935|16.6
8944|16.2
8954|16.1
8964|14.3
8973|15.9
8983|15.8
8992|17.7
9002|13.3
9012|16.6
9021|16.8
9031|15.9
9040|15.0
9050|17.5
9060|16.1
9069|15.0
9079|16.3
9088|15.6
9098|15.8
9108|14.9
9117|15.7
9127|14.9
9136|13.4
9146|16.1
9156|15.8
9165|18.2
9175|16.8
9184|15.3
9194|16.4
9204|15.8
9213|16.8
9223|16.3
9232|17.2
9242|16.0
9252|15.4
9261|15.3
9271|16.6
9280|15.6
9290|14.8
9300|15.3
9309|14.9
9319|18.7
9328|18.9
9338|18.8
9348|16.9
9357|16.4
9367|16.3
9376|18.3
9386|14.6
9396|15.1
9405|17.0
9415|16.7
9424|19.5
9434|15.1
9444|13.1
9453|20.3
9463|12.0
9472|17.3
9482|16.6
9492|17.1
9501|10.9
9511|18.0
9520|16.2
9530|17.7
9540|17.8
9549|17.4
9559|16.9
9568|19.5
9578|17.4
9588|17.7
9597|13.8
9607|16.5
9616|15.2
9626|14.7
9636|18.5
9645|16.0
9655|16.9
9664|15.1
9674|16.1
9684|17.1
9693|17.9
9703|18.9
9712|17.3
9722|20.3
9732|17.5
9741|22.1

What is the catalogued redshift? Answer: 0.66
